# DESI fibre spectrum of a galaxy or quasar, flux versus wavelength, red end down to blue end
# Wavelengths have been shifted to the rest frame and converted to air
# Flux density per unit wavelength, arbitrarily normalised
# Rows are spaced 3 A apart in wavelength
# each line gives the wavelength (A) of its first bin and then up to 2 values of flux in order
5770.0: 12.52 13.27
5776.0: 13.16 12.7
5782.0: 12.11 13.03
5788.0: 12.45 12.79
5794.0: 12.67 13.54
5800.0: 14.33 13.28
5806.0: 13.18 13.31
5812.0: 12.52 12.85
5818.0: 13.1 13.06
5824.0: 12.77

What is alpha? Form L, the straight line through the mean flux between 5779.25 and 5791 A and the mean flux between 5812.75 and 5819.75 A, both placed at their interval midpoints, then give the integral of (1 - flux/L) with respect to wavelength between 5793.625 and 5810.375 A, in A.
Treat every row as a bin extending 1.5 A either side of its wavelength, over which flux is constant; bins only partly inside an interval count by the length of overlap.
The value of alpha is -0.9 A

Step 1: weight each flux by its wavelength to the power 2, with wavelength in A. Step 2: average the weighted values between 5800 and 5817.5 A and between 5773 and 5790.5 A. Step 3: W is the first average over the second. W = 1.04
